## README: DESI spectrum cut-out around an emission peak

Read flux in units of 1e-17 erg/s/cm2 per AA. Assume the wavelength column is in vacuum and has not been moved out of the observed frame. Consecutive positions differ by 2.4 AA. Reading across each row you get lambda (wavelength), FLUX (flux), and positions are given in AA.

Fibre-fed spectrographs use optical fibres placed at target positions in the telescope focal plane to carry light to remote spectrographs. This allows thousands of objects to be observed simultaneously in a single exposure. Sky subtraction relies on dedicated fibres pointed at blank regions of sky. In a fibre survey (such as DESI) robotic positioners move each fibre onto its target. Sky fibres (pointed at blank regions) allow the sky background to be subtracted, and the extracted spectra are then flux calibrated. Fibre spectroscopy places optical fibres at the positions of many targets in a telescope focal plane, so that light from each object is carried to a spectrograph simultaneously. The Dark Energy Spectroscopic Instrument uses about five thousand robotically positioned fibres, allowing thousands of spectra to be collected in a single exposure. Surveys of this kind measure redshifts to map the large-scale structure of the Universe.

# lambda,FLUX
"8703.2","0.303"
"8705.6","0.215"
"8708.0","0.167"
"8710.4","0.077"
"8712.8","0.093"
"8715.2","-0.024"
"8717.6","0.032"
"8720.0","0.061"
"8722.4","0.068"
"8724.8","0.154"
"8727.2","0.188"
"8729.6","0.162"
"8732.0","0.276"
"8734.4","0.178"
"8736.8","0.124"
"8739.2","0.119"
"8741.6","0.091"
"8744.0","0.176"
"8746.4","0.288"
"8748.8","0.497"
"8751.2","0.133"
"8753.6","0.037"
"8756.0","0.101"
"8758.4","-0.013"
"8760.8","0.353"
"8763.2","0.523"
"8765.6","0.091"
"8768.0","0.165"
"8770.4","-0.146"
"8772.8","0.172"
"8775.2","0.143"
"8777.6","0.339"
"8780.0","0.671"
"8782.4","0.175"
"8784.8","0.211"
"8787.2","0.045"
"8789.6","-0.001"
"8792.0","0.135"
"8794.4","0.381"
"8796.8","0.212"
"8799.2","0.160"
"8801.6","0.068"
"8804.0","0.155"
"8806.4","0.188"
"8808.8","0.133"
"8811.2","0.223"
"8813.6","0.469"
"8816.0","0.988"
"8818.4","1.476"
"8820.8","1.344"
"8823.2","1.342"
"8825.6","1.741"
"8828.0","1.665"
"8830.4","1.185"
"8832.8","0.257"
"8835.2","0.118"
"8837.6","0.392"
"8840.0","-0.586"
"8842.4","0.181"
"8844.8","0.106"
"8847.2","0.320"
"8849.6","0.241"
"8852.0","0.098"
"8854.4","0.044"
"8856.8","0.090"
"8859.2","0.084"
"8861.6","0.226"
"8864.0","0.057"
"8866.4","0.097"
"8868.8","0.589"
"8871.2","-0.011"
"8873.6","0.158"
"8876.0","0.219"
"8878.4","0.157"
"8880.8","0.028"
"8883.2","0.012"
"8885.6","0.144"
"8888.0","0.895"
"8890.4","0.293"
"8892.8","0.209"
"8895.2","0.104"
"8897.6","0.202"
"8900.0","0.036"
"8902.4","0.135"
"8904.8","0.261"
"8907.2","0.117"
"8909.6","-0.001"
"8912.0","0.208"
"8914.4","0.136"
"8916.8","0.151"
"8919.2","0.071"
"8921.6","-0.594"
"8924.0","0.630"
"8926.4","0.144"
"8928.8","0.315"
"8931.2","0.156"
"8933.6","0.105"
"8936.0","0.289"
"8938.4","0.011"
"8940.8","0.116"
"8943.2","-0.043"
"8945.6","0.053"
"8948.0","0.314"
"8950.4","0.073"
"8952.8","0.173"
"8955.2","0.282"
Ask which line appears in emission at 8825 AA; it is [O II]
